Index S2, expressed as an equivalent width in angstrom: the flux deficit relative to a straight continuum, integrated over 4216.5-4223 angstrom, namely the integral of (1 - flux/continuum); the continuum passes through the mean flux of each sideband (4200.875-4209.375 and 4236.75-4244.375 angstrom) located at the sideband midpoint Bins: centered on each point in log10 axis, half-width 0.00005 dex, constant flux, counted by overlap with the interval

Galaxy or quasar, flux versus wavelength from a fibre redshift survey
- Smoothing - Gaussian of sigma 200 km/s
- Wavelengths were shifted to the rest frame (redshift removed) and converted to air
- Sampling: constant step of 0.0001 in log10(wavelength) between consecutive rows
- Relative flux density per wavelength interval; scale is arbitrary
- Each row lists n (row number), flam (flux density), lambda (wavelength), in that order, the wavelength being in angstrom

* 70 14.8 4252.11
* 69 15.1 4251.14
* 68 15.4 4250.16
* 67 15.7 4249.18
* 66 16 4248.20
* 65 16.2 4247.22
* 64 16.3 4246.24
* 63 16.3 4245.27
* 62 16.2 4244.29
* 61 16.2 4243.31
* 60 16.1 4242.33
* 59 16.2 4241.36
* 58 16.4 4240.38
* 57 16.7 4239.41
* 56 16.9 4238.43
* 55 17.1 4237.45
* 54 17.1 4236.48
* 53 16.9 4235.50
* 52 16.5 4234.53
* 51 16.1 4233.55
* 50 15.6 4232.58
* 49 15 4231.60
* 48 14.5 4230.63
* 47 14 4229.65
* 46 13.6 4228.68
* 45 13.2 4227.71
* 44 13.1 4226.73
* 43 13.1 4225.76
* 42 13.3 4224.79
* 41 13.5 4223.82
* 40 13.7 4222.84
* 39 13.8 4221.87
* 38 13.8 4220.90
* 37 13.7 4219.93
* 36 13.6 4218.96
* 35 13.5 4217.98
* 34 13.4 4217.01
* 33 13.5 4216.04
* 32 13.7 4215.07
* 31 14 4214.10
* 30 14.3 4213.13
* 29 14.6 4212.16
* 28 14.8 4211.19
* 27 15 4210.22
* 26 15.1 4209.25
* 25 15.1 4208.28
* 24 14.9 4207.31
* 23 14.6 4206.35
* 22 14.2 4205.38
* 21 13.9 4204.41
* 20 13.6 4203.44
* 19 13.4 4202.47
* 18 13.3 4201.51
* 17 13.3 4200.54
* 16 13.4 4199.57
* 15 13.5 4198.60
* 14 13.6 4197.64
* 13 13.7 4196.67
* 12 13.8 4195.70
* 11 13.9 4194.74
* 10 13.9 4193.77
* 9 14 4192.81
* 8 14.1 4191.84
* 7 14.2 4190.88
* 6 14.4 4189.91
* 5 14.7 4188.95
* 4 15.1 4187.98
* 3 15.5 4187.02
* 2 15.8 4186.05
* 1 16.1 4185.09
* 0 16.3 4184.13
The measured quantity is 0.65 angstrom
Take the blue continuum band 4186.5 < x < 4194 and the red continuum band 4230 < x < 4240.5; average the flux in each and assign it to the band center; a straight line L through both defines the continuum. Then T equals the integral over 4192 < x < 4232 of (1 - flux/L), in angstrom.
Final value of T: 3.7 angstrom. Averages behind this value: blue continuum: 14.5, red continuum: 16.2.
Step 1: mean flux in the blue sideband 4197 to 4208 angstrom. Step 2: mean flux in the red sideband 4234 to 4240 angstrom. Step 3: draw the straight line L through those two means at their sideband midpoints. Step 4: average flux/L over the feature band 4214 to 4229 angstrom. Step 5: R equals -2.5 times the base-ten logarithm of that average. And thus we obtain 0.147 mag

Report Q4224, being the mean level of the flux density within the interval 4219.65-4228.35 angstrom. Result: 13.5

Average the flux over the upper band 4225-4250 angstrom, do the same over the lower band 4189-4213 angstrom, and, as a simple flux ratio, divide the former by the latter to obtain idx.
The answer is 1.1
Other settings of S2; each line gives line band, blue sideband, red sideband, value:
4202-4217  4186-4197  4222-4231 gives -0.4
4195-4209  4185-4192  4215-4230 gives 0.5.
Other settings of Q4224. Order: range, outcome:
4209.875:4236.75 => 14.3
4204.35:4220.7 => 14.2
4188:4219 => 14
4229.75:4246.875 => 16.2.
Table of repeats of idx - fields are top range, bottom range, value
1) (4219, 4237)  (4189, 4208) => 1.04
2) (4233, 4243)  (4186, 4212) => 1.17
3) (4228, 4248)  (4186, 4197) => 1.11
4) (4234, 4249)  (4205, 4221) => 1.16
